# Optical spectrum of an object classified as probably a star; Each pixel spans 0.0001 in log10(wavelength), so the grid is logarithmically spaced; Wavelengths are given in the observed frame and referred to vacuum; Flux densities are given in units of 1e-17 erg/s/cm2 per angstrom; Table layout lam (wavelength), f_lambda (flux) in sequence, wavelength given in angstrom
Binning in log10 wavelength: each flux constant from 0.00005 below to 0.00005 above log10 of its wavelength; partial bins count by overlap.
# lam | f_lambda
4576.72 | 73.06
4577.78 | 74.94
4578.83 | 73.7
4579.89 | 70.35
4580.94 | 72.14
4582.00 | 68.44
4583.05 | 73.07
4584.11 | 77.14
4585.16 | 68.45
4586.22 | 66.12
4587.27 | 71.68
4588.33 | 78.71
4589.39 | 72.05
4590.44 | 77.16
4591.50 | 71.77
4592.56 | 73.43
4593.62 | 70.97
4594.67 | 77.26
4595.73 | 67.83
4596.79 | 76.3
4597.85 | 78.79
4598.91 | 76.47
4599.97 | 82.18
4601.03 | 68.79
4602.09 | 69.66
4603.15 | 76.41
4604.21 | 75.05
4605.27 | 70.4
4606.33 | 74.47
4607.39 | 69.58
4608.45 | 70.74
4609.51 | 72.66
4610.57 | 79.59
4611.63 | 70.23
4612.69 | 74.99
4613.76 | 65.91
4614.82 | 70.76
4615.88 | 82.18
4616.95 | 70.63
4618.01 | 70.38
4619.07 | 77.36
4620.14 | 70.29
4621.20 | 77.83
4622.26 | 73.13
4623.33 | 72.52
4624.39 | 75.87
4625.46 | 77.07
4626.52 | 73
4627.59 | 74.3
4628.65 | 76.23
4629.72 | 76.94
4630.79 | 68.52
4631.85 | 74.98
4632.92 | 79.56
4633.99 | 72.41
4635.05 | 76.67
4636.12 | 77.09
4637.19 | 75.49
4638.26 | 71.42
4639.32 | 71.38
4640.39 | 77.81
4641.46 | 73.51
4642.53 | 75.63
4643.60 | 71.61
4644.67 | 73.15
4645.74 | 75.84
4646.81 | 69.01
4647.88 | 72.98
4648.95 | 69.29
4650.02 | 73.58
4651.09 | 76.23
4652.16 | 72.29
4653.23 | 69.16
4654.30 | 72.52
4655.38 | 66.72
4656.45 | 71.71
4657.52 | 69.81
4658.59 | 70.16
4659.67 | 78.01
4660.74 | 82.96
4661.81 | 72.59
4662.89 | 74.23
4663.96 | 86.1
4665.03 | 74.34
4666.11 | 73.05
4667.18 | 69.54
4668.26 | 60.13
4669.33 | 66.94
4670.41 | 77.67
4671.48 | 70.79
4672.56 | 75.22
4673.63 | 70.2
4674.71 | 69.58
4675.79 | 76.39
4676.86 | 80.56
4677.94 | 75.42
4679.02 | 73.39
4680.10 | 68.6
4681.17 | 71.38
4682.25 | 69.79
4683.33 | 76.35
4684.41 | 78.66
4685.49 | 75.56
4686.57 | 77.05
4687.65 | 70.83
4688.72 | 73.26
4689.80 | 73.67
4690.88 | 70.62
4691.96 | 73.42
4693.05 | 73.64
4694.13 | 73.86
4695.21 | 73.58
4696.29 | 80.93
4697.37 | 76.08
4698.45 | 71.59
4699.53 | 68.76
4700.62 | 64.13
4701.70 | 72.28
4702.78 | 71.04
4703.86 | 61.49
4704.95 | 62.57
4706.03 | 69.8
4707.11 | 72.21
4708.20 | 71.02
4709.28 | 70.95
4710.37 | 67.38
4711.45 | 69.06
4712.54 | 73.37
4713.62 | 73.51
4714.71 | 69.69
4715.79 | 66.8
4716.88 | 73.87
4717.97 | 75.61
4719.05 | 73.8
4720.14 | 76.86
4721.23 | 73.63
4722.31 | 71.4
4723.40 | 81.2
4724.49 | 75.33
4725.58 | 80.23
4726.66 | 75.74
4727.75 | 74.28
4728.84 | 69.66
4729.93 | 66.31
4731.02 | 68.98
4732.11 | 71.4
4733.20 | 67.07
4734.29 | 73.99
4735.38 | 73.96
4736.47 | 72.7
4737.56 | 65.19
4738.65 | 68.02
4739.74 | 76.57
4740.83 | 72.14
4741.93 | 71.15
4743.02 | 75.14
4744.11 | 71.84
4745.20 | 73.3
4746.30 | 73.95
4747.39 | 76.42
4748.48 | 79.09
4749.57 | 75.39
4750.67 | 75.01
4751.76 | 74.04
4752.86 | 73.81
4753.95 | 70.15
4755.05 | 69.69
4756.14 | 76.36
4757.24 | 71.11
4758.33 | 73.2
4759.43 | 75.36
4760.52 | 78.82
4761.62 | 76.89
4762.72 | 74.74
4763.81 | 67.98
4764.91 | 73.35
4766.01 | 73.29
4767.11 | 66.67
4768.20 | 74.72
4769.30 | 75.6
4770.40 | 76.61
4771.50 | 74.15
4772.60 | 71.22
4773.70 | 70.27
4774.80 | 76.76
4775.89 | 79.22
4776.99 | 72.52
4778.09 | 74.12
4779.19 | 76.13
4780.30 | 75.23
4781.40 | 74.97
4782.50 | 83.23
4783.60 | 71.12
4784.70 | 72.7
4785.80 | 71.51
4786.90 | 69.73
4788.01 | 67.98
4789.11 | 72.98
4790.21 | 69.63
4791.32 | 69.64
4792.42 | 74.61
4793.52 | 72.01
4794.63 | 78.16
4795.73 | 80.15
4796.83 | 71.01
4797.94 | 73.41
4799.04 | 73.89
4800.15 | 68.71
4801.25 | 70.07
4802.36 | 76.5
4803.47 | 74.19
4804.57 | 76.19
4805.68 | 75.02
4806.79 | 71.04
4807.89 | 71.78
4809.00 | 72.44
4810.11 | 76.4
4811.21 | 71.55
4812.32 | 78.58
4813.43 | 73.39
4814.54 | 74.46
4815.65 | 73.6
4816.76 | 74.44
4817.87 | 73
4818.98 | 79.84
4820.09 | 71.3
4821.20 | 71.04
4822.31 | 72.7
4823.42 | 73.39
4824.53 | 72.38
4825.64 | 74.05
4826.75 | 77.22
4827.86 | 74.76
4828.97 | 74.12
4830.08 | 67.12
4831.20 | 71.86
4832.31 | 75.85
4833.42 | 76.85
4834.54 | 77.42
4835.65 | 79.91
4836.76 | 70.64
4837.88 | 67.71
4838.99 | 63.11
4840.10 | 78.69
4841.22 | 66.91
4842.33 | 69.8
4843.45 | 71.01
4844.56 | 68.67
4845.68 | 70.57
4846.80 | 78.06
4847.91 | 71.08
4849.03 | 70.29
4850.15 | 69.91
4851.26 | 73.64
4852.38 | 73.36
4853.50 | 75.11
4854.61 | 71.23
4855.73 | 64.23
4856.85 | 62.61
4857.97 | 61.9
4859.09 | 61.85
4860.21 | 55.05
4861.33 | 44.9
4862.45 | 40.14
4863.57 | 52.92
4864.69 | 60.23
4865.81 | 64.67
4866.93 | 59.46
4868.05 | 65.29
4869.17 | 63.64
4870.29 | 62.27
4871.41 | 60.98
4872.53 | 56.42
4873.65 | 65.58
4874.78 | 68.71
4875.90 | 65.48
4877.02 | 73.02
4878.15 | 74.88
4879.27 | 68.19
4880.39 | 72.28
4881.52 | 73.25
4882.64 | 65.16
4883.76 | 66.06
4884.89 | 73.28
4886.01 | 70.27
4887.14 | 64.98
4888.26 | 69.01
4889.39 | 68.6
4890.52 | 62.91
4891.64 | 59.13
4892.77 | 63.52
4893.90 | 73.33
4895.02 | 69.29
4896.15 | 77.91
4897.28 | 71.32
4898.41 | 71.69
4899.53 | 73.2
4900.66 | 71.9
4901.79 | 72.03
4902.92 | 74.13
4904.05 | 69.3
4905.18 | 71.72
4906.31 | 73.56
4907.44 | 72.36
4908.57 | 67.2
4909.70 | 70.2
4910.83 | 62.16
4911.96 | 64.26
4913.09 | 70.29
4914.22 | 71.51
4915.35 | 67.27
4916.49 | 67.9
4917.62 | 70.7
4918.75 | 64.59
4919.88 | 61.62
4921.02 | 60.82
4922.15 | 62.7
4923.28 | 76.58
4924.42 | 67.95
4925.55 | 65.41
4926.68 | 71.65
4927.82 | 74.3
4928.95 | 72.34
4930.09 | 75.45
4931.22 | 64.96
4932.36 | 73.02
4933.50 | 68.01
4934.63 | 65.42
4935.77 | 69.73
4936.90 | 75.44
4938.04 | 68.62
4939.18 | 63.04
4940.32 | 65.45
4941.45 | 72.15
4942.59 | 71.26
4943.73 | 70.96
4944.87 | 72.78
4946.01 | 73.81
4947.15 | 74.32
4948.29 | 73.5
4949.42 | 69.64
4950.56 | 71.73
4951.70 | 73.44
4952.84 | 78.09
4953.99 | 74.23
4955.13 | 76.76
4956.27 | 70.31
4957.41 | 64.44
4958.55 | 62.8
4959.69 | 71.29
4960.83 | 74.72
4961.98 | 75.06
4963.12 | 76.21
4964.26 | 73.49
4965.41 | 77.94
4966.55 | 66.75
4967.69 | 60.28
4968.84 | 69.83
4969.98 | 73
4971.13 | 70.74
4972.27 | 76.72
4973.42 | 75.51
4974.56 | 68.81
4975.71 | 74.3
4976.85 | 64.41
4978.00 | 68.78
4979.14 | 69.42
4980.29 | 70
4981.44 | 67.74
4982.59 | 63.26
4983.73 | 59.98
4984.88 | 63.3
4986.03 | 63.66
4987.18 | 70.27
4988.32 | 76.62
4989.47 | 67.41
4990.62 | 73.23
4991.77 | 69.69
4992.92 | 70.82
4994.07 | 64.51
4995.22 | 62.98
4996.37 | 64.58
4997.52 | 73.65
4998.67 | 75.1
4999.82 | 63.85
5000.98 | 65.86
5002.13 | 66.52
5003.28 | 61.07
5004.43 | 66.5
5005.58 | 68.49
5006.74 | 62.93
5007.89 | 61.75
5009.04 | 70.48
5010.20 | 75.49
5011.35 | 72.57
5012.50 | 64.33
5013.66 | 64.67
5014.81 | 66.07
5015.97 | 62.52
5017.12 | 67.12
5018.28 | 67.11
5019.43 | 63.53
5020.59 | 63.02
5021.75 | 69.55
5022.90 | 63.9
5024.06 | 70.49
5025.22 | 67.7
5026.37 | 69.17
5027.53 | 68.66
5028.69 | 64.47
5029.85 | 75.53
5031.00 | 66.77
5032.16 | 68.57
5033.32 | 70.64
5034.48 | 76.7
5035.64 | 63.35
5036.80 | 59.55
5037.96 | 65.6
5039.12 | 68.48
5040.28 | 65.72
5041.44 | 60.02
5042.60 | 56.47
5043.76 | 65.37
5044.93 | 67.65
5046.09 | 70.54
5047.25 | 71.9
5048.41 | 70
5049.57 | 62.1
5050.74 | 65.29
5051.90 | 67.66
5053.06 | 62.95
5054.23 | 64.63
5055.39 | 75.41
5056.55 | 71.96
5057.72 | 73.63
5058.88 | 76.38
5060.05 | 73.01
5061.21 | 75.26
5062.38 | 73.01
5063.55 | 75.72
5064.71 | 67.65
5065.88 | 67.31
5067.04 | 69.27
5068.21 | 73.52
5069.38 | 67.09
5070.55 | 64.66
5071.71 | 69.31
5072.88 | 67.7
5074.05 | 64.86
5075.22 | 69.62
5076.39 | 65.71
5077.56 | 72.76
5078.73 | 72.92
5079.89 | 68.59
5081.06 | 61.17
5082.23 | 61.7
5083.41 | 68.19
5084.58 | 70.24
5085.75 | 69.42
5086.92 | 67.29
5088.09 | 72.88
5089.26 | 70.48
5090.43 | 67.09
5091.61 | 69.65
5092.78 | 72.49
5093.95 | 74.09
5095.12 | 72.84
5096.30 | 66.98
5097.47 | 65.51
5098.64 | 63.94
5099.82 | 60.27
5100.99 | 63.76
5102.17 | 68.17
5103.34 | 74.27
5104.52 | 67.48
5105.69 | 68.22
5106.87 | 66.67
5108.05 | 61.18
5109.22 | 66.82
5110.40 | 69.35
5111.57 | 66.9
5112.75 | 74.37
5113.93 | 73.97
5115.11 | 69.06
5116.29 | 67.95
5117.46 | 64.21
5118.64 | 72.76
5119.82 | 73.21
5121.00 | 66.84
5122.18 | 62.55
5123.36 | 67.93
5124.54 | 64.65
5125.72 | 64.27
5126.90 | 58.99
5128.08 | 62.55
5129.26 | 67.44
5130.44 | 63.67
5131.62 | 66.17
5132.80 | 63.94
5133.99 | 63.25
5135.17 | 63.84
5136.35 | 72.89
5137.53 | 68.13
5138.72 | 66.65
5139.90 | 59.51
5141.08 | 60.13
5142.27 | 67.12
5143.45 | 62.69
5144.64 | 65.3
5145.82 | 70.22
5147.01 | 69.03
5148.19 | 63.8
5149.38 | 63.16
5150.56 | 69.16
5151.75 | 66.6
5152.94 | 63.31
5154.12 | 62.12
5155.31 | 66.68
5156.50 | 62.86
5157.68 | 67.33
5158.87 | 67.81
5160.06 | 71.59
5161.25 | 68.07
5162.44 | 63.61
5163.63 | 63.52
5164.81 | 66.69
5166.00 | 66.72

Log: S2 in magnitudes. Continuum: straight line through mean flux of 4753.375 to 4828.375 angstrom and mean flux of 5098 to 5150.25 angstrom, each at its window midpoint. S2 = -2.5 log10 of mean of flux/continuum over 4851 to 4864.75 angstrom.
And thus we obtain 0.18 mag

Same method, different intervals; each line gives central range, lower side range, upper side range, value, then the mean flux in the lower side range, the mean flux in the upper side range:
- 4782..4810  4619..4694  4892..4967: -0.02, 73.6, 70.4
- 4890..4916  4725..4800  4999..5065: 0.01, 73.3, 67.7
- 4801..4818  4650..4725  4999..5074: -0.05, 72.6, 67.7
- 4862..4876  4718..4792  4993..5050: 0.17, 73.4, 66.9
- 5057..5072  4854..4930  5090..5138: -0.06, 66.7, 67.3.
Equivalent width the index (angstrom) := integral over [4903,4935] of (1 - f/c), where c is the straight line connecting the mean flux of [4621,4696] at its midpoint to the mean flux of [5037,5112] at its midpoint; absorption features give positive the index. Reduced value 0.7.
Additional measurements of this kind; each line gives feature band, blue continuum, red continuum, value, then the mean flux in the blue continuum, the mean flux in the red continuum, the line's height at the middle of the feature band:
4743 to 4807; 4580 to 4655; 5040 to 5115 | -1.8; 73.5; 68.5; 71.8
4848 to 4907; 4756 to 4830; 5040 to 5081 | 4.5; 73.7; 68.7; 72.1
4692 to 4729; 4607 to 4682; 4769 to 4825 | 0.6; 73.4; 73.7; 73.5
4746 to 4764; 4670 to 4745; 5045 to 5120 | -0.6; 72.4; 68.9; 72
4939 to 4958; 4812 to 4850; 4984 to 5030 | -0.7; 73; 67.3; 69.2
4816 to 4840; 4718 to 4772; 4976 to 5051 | -0.6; 73.4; 67.1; 71.5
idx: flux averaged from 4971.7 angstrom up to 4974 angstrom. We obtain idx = 76.2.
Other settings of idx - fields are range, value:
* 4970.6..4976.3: 73.3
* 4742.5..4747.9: 74.1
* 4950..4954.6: 74.3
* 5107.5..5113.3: 67.8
